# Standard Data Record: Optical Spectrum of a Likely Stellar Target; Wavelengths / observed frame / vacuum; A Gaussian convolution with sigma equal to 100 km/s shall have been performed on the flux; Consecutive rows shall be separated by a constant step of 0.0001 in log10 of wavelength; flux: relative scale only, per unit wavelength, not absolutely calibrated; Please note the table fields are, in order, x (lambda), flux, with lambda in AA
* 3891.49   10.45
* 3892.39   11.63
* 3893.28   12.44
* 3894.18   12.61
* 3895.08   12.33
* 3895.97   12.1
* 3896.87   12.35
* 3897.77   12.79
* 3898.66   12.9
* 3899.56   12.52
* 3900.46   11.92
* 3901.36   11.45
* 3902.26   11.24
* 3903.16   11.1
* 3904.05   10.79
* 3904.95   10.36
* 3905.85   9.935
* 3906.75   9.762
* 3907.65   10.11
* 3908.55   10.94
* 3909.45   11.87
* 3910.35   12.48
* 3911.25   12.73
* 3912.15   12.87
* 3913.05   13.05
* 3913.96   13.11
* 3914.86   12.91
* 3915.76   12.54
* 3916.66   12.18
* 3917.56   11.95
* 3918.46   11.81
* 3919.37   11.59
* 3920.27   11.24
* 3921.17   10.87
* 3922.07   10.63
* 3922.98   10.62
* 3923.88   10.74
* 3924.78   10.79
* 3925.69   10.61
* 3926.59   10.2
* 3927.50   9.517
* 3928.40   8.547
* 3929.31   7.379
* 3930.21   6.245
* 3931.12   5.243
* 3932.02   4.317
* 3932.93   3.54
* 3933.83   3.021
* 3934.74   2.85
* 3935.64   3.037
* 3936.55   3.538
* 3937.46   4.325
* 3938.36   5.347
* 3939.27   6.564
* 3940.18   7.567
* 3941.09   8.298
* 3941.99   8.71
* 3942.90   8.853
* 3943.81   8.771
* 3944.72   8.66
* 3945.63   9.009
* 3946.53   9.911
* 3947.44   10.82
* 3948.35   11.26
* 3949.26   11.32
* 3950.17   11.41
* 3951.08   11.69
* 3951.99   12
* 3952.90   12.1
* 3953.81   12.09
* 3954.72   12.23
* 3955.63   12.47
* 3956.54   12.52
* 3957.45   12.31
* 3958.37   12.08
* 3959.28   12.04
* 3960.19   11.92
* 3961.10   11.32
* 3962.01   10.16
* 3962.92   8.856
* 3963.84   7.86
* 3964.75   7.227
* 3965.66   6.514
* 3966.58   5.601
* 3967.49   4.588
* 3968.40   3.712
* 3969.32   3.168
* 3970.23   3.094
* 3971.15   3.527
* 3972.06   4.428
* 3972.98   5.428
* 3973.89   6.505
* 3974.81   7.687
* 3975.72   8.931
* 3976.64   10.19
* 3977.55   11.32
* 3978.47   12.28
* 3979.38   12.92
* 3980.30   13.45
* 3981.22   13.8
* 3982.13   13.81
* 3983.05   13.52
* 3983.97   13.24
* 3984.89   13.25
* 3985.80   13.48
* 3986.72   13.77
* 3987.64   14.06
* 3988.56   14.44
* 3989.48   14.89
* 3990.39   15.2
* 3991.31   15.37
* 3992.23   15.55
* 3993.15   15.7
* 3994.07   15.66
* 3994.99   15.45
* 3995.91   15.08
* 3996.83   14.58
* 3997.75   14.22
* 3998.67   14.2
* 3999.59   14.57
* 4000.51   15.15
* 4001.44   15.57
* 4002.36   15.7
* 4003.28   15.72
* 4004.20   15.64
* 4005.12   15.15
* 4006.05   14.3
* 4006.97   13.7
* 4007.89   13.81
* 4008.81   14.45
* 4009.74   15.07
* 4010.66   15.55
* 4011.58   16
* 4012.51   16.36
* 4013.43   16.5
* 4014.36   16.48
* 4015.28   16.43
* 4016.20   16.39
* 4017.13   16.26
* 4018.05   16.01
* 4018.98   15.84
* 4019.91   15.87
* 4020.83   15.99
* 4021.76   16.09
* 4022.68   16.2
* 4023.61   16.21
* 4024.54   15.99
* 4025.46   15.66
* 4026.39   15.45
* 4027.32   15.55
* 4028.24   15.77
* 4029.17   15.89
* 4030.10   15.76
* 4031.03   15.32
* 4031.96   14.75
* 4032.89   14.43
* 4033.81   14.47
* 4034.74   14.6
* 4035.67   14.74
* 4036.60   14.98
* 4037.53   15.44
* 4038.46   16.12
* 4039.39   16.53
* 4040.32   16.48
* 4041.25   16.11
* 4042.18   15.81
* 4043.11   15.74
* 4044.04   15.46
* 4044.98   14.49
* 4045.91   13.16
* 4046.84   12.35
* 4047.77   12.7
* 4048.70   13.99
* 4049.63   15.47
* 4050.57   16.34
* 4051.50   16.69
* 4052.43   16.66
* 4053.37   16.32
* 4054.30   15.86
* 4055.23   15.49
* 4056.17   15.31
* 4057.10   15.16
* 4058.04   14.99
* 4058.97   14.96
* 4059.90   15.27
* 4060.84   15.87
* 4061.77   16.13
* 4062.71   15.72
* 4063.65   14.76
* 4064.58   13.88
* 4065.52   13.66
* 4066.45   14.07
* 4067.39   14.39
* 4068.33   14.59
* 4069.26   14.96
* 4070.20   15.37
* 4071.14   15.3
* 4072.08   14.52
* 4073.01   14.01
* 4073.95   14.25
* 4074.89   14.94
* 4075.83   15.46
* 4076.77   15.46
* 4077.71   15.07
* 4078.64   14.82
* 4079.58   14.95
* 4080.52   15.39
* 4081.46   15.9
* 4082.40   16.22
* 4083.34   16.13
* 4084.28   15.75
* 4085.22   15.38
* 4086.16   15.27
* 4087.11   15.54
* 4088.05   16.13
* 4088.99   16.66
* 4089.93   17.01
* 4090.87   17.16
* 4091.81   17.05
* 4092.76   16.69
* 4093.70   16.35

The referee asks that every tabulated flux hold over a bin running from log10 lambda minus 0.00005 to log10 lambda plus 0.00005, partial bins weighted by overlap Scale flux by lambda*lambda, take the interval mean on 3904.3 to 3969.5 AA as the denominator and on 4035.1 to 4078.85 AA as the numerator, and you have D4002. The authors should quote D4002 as 1.70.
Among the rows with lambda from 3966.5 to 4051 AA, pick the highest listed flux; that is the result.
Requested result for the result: 16.53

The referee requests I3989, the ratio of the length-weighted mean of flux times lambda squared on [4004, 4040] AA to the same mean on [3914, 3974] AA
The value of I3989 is 1.9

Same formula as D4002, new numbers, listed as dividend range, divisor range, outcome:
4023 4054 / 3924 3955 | 1.95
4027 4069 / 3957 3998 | 1.43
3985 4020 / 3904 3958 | 1.63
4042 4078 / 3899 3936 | 1.61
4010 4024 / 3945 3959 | 1.45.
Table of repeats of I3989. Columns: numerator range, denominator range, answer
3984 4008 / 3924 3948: 2.11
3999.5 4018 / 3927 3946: 2.53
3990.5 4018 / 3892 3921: 1.36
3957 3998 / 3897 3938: 1.15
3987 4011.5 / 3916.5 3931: 1.53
